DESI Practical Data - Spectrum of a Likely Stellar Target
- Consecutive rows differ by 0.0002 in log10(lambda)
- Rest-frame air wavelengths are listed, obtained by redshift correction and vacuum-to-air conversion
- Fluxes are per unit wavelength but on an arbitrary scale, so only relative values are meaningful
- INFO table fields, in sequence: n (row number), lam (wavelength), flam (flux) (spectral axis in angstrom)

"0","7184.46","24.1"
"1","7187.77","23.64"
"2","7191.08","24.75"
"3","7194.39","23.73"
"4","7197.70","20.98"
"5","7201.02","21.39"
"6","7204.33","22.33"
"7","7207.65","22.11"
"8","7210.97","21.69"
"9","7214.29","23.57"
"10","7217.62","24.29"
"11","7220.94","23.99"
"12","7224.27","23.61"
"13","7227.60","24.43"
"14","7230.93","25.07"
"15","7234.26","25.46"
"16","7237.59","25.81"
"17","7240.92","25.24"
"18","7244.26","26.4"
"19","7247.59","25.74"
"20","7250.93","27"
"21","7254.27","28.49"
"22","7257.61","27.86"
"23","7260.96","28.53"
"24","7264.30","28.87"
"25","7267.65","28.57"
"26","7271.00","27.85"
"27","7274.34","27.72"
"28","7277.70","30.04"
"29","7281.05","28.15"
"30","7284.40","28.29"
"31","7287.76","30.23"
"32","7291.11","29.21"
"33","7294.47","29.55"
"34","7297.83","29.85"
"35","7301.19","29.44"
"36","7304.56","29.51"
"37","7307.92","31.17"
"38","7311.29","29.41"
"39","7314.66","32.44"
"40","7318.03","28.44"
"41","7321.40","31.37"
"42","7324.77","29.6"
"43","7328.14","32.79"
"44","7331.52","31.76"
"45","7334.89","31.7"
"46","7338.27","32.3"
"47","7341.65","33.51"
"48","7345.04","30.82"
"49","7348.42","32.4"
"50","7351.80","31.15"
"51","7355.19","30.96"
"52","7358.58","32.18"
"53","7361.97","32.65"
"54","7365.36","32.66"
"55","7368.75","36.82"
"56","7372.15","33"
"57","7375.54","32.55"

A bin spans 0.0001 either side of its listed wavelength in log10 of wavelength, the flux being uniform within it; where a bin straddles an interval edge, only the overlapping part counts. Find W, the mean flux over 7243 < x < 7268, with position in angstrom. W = 27.7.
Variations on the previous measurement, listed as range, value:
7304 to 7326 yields 30.3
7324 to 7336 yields 31.6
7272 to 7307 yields 29.2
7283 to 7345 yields 30.6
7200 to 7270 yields 25.3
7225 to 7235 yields 24.8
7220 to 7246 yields 25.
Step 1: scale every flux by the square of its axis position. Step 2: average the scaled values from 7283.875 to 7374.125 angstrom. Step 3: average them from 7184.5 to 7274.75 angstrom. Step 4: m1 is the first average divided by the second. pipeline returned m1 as 1.28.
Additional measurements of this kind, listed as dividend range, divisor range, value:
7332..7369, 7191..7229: 1.46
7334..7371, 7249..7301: 1.16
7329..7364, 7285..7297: 1.10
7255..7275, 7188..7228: 1.25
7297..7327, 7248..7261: 1.11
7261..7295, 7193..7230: 1.28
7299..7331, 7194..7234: 1.35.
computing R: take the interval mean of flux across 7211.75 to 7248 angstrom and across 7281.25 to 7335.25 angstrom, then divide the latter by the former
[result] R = 1.2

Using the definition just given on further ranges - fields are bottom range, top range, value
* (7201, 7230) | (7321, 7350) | 1.37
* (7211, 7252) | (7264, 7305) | 1.17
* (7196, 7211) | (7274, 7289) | 1.33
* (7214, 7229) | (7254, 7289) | 1.19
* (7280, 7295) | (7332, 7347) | 1.10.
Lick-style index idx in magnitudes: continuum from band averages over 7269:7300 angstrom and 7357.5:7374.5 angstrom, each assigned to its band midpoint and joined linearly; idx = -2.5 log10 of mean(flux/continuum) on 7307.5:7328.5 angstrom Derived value 0.01 mag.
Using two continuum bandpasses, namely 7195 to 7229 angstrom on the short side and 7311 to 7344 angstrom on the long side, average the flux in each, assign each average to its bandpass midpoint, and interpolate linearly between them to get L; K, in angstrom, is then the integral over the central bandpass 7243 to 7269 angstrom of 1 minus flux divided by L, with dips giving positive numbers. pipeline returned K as -1.6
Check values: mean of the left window 22.9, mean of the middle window 27.7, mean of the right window 31.4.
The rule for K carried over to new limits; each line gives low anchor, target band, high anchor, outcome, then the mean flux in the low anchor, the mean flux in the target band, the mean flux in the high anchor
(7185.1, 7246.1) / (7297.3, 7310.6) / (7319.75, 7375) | -0.2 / 23.8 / 30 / 32.2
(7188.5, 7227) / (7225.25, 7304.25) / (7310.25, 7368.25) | -2.8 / 23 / 27.7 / 31.7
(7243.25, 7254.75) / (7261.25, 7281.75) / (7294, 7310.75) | -0.3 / 26.8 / 28.6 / 29.9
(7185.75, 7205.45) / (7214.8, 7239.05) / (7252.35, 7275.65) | 0.7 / 22.8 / 24.6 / 28.3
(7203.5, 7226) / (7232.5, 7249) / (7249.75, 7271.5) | 0.2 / 23.1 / 25.7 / 28.2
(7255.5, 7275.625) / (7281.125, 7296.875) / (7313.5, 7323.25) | 0.0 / 28.3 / 29.2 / 30.6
